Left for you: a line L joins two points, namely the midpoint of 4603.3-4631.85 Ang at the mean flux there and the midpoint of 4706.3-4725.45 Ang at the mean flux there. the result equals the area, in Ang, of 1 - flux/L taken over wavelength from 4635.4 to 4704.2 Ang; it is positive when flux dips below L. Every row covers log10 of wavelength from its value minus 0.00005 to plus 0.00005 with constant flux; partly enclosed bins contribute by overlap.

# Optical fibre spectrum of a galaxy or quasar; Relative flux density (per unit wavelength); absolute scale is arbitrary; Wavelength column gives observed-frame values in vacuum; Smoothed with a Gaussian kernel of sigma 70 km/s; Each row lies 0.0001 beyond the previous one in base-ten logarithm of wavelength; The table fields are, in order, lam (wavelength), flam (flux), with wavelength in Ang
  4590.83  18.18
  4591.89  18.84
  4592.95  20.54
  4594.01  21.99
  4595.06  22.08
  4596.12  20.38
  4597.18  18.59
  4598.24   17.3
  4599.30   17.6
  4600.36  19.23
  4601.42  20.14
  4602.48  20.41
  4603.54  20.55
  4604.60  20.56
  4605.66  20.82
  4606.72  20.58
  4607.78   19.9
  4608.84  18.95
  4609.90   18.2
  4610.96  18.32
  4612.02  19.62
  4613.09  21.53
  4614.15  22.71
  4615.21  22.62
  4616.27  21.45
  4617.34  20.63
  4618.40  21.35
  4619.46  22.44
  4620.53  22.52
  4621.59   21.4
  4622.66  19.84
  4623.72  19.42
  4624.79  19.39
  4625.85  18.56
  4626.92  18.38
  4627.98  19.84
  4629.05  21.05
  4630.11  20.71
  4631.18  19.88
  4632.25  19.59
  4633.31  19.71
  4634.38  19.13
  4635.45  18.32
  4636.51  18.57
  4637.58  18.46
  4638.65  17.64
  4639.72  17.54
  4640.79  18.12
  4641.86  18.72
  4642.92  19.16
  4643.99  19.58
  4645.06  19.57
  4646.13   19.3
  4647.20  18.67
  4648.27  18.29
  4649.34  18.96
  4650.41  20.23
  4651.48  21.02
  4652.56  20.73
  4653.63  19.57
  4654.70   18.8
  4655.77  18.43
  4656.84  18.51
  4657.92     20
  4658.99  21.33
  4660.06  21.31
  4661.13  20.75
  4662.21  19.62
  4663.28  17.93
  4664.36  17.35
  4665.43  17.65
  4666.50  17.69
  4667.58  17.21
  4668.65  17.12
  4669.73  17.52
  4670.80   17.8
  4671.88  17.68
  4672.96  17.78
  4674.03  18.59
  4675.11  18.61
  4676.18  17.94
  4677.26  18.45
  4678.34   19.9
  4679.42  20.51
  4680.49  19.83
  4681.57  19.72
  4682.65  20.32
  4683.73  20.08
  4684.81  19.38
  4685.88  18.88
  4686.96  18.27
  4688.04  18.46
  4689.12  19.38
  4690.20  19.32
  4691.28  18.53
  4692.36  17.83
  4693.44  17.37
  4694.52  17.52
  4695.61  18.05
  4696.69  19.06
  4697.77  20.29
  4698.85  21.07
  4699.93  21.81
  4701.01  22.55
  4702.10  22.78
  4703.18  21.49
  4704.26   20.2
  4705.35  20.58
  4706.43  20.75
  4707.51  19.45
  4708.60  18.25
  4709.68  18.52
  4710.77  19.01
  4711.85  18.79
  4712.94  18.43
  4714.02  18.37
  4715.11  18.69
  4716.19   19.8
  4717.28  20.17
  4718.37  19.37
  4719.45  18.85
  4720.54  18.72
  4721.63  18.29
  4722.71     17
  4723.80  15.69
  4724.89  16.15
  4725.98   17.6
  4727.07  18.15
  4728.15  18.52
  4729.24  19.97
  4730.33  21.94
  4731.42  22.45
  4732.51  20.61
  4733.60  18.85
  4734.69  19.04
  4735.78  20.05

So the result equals 1.0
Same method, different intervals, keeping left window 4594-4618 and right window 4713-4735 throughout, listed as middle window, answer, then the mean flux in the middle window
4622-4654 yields 0.9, 19.3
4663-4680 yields 1.2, 18.1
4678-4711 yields -0.8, 19.7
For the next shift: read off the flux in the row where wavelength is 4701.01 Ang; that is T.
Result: 22.55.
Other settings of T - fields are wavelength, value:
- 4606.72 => 20.58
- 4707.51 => 19.45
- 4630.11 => 20.71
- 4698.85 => 21.07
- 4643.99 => 19.58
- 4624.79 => 19.39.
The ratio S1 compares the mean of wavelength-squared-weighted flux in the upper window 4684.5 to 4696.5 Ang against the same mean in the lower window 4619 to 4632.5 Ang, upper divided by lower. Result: 0.94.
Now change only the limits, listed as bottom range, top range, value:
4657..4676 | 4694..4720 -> 1.08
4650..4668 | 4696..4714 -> 1.06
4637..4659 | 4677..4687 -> 1.04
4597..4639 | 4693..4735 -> 1.01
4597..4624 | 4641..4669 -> 0.96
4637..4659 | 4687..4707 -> 1.06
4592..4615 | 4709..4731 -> 0.98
